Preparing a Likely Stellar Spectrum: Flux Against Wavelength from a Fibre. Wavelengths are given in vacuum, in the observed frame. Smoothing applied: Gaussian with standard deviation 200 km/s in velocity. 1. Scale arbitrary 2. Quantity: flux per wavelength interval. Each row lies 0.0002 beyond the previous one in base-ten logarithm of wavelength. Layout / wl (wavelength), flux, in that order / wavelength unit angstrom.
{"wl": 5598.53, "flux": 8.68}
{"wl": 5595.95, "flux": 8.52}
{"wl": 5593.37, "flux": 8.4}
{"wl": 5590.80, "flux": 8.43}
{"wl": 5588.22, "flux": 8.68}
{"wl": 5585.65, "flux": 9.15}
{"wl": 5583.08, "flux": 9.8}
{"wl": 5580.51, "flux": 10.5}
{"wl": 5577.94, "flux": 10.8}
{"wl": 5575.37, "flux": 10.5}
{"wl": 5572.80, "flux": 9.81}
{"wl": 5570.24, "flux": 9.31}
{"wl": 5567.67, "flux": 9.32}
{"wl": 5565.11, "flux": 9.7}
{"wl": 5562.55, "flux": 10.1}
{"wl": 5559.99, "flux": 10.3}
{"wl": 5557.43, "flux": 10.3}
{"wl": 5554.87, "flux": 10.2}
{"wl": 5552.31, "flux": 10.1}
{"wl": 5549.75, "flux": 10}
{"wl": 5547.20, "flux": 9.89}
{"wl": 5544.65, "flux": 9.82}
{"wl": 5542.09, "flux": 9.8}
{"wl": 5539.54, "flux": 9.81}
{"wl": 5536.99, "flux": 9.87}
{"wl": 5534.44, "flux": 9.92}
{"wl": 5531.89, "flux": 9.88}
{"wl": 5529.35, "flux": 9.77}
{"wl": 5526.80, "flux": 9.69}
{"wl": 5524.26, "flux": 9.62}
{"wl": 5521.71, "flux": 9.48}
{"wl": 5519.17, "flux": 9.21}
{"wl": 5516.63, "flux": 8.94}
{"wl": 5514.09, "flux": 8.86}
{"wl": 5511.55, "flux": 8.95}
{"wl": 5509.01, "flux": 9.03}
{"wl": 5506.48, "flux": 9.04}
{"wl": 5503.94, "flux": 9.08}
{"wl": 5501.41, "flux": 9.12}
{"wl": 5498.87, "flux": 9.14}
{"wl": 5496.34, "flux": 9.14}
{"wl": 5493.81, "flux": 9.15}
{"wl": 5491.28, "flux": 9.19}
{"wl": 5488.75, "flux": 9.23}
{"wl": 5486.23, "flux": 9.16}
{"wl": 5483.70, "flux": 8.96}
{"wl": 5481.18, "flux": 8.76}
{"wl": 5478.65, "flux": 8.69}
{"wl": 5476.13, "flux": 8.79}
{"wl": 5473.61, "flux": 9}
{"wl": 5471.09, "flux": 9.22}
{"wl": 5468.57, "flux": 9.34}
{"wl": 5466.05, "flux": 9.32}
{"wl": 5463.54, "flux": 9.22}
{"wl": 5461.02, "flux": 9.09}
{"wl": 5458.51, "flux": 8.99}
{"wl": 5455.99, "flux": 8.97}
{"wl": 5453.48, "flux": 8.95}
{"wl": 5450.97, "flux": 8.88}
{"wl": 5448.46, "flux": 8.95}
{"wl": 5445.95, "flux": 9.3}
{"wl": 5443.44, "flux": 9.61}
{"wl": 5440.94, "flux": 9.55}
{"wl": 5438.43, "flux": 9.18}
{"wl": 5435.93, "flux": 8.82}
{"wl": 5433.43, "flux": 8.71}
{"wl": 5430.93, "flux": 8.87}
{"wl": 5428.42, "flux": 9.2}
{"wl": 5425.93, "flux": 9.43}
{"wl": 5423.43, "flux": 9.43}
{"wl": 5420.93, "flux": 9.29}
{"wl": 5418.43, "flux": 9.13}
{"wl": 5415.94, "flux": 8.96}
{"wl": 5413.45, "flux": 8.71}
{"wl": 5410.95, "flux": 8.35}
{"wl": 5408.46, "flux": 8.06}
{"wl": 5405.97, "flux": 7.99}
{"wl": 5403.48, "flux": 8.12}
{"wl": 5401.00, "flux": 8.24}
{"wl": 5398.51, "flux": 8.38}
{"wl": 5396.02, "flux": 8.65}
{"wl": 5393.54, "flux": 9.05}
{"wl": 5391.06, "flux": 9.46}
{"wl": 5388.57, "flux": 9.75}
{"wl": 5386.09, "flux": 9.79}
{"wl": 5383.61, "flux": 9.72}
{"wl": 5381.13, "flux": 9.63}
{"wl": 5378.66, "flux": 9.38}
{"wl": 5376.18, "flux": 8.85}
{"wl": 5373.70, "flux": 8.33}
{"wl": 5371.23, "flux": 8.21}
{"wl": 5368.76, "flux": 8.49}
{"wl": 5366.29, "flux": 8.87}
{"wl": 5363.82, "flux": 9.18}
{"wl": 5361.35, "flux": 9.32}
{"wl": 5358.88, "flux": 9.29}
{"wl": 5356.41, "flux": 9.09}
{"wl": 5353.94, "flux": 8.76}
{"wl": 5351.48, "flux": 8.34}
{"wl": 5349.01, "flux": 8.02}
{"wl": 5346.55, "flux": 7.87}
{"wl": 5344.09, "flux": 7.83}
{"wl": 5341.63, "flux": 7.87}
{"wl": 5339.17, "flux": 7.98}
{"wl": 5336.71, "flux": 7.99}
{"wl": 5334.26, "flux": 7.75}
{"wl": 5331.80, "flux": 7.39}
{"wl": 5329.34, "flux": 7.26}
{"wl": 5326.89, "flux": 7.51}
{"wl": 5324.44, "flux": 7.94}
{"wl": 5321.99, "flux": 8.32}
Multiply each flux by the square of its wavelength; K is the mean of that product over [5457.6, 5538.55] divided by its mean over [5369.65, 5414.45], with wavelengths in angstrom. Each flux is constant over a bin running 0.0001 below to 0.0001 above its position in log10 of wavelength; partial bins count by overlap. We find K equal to 1.09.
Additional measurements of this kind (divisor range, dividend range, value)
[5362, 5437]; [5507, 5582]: 1.16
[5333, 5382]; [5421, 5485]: 1.10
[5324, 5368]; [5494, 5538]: 1.20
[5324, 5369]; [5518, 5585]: 1.29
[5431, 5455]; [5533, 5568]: 1.14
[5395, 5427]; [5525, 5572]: 1.20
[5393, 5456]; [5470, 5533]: 1.06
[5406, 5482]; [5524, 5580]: 1.15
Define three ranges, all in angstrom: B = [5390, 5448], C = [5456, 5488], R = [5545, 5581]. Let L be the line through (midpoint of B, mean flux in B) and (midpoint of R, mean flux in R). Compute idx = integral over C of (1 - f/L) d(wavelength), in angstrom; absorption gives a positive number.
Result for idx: 0.9 angstrom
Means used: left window 8.89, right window 10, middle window 9.05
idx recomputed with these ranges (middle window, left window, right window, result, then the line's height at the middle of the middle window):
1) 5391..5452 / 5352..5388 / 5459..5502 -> 1.3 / 9.08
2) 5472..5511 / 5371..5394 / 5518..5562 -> 2.6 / 9.68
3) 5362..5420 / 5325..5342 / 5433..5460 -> -3.1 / 8.4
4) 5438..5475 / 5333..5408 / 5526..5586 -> 0.4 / 9.26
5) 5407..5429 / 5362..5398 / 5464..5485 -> 0.3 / 9.06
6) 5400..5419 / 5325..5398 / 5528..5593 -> 1.0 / 8.89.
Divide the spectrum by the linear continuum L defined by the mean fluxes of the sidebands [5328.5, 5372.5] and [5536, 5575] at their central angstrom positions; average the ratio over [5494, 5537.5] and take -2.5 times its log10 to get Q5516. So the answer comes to 0.031 mag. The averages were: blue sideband 8.32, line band 9.32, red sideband 9.9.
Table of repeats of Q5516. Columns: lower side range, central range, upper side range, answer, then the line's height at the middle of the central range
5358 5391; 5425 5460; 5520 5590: 0.04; 9.41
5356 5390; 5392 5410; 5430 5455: 0.09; 9.12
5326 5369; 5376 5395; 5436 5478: -0.11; 8.57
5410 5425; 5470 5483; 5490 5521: 0.02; 9.05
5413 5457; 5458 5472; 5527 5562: 0.02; 9.35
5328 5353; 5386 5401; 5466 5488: -0.09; 8.3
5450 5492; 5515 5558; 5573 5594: -0.05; 9.36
